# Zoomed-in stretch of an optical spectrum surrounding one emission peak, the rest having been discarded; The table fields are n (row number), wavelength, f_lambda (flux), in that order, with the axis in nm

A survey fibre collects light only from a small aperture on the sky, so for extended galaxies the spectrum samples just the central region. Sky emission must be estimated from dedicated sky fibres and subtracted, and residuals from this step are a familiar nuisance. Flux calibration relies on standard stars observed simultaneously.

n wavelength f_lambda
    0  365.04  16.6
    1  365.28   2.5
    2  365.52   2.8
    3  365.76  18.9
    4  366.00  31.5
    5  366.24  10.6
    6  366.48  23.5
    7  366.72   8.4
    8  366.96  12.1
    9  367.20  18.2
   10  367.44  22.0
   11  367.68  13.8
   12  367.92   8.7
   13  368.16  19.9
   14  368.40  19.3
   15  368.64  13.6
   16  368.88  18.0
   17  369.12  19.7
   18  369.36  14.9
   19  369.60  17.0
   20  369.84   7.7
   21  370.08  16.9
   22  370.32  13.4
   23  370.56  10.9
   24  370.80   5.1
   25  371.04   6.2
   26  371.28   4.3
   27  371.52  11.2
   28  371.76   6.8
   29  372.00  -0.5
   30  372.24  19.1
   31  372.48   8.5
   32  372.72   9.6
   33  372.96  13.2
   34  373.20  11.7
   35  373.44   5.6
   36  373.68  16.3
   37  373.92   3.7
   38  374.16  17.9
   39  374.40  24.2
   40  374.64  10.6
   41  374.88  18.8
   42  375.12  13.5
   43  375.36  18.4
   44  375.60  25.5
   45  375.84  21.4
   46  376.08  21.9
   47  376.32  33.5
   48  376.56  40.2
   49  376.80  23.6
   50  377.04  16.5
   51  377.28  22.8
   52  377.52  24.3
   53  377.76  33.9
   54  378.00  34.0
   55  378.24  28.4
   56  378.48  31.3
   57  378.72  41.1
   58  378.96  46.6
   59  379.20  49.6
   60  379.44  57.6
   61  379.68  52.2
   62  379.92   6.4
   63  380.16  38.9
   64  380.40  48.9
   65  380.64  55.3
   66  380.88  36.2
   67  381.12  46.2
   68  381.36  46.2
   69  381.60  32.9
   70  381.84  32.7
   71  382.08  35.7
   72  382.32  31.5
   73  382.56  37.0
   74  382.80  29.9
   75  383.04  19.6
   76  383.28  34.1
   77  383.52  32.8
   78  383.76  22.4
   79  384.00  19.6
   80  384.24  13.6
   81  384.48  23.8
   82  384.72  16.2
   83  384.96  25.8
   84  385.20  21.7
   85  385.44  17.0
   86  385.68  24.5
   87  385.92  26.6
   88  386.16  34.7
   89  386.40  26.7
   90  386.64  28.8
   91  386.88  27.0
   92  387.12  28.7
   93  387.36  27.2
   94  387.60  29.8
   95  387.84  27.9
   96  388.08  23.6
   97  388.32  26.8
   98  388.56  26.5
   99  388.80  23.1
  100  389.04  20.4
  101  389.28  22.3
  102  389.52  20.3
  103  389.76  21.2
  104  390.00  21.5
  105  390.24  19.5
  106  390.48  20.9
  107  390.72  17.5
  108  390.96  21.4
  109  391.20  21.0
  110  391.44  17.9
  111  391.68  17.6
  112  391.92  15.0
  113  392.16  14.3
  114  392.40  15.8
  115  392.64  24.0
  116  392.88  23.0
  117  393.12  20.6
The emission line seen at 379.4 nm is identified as Lyman alpha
